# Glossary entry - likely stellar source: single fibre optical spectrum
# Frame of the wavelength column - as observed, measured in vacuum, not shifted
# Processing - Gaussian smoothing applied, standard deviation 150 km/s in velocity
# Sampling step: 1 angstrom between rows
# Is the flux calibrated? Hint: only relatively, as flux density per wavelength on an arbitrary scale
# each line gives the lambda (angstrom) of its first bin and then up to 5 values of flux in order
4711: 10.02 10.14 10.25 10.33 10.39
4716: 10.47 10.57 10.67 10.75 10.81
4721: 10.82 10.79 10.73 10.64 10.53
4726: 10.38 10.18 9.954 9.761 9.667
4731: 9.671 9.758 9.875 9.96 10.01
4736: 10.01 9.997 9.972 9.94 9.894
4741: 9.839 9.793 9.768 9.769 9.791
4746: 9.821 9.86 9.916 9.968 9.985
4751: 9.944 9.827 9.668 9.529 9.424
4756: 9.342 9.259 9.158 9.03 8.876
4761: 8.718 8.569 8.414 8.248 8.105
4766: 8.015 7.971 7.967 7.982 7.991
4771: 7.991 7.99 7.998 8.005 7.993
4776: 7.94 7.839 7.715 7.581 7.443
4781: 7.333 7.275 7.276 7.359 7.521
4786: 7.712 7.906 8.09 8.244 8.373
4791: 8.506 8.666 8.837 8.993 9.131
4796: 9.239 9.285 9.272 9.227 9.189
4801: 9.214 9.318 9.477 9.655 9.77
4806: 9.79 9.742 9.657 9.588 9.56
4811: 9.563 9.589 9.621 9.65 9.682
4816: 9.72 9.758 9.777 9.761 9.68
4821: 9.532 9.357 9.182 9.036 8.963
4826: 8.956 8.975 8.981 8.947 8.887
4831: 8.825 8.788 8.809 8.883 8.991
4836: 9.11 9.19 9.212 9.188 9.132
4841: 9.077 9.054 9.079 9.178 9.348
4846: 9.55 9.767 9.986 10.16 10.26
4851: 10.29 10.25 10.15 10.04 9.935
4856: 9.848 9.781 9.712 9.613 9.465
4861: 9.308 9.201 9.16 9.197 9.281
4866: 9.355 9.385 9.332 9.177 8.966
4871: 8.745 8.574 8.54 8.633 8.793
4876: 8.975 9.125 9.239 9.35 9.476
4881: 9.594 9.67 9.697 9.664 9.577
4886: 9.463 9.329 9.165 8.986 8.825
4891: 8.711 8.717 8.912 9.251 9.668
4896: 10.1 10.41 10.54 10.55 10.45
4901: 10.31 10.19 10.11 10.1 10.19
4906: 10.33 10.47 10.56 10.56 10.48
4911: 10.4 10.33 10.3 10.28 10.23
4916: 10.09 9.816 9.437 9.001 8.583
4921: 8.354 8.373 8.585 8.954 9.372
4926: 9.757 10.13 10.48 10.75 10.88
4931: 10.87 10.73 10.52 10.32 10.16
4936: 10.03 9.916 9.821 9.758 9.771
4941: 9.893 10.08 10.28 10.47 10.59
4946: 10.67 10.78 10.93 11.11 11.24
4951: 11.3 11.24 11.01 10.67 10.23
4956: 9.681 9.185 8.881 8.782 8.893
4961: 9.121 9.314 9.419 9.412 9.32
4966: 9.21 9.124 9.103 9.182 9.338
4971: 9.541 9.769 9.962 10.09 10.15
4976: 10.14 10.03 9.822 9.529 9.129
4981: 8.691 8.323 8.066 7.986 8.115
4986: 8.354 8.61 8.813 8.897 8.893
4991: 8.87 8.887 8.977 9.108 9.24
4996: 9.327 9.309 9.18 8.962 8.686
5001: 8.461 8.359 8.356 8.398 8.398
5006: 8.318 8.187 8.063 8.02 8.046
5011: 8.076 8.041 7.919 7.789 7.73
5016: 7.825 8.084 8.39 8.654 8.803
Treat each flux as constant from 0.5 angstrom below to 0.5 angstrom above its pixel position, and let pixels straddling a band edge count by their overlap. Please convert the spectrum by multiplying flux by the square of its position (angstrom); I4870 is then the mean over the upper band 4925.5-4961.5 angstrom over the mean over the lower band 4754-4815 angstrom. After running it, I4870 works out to 1.3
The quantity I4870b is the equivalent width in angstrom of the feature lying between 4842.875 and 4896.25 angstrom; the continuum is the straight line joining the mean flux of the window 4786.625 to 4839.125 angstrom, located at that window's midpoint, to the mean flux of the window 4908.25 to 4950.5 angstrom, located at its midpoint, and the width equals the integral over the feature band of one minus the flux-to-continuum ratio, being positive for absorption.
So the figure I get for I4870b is 1.2 angstrom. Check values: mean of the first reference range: 9.2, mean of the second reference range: 10.1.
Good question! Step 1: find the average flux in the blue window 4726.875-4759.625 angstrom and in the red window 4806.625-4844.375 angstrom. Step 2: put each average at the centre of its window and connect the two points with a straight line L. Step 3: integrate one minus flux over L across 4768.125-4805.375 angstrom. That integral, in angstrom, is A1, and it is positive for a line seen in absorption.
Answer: 4.5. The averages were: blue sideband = 9.76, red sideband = 9.28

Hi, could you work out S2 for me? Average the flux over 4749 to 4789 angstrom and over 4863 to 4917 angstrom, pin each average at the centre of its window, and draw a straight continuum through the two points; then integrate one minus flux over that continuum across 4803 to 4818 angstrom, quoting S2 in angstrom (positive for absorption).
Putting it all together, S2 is -1.5 angstrom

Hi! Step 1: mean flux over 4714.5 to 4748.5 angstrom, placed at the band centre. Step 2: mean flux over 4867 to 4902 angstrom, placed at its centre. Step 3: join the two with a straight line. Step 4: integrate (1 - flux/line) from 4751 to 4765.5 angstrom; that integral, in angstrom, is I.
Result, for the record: 1.40 angstrom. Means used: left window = 10.1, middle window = 9.04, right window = 9.38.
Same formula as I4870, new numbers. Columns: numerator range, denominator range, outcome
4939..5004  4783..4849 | 1.10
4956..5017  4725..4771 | 1.04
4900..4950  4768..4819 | 1.22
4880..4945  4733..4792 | 1.20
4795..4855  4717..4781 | 1.04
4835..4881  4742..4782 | 1.12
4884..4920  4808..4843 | 1.10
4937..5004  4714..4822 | 1.12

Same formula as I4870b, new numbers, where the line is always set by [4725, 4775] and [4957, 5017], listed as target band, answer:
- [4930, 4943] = -1.8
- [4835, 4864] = -1.4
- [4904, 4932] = -2.9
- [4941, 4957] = -3.0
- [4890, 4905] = -1.4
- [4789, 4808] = 0.0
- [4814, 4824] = -0.4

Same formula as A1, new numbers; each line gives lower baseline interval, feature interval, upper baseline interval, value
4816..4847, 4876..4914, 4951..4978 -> -1.5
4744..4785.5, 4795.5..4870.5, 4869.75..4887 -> -4.1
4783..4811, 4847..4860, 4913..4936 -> -0.9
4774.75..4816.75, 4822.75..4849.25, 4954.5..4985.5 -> -0.8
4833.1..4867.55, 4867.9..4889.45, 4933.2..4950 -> 1.3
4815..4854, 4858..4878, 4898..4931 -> 1.1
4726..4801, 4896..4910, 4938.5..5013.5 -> -1.8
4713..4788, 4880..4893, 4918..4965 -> 0.6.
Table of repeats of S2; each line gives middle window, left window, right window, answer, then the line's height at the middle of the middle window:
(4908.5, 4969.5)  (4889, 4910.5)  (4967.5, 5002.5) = -2.5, 9.55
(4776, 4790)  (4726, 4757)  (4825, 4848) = 2.7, 9.51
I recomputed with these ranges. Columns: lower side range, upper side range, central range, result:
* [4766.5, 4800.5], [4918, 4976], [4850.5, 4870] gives -1.34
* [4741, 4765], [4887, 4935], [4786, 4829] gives 1.51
